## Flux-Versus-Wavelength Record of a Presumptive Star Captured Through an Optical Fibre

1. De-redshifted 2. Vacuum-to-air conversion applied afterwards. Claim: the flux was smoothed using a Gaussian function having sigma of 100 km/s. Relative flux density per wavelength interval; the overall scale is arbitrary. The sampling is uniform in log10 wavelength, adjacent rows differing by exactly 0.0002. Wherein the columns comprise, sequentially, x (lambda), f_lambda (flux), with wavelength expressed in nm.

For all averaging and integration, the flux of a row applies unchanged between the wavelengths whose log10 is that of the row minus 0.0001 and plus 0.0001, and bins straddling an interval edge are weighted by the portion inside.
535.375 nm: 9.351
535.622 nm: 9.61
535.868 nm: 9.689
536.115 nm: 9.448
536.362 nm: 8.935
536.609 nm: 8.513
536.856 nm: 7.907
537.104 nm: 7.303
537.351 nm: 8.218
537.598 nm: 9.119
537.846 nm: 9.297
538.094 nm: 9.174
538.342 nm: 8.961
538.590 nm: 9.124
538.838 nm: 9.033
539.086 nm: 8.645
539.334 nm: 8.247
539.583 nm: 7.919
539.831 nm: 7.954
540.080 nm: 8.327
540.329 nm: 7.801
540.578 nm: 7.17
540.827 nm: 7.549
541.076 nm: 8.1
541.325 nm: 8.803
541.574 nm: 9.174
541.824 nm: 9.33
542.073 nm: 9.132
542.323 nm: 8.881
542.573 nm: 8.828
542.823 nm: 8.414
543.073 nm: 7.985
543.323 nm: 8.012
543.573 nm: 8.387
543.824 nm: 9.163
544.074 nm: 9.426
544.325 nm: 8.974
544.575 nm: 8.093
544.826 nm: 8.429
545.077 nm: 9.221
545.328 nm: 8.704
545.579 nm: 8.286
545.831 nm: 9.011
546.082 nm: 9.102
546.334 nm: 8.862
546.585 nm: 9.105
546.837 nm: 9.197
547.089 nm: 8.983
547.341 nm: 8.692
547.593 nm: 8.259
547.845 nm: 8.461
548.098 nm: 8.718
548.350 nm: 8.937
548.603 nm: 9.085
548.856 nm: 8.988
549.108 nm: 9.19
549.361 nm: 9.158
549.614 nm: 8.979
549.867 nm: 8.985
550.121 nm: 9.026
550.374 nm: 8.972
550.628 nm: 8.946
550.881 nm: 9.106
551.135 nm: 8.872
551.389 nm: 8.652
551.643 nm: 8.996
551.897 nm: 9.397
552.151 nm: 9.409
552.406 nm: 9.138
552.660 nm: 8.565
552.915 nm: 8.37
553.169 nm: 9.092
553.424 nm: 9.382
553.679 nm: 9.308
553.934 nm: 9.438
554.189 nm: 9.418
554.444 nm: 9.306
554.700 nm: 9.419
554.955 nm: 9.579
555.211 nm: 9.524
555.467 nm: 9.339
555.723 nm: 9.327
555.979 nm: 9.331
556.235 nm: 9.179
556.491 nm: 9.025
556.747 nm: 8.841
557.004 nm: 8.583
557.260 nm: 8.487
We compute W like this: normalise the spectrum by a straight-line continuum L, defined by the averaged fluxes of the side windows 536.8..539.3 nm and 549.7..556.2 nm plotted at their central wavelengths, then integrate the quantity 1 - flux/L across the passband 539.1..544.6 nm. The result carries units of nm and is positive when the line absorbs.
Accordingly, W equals 0.222 nm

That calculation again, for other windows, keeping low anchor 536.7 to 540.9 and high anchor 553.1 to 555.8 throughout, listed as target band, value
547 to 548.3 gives 0.04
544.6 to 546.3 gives 0.01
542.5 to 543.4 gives 0.03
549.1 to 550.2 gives 0.00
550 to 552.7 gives 0.05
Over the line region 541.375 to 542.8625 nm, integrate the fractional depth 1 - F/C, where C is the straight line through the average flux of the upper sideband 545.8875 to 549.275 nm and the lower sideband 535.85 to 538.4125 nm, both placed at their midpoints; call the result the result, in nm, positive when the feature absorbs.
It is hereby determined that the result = -0.03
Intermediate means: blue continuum 8.74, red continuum 8.9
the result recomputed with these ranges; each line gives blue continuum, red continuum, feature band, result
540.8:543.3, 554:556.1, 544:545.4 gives 0.001 nm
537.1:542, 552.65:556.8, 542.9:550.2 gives 0.026 nm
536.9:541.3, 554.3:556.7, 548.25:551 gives -0.019 nm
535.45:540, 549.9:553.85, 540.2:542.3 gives 0.094 nm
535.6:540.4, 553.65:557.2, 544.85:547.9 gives 0.040 nm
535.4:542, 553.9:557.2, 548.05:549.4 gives -0.006 nm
